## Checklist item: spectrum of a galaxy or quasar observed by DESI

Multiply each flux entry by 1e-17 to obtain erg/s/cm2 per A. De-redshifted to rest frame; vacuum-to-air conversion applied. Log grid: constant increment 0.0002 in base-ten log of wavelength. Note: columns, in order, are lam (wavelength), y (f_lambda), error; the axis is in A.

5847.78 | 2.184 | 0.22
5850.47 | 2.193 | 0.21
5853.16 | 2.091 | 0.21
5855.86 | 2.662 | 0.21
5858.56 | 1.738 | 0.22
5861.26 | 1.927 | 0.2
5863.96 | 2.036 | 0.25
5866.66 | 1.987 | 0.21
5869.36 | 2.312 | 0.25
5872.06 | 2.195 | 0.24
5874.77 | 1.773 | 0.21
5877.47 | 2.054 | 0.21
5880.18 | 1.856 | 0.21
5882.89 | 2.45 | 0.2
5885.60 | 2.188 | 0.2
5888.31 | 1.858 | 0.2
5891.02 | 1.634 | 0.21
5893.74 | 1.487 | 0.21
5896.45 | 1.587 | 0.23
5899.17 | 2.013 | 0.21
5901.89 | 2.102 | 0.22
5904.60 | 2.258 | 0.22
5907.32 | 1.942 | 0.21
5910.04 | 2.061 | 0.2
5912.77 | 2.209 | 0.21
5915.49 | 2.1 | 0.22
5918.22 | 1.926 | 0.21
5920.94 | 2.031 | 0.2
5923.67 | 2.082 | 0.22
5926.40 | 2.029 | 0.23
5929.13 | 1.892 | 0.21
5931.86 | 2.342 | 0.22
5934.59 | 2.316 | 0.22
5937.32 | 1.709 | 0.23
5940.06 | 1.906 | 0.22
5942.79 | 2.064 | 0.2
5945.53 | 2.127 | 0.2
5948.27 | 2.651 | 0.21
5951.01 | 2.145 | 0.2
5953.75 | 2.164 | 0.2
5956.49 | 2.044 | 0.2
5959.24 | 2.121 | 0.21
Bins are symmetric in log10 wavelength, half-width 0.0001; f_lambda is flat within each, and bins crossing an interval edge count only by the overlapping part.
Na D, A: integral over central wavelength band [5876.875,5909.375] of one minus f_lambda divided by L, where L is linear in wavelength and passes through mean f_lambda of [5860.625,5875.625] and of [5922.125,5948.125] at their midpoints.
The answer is 1.7 A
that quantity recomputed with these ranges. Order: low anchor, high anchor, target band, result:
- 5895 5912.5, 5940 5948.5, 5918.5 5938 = 0.4 A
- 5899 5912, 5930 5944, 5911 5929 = 0.2 A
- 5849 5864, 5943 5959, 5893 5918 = 2.1 A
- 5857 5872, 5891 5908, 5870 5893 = -0.5 A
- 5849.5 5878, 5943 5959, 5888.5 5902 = 2.5 A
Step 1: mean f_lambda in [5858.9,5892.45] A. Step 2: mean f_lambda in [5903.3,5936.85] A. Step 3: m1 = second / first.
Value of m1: 1.04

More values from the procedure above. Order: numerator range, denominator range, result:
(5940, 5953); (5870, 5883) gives 1.08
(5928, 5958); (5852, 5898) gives 1.07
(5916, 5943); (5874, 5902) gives 1.07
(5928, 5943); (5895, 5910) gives 1.03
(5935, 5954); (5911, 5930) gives 1.04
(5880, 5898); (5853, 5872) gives 0.88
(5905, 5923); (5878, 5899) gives 1.09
